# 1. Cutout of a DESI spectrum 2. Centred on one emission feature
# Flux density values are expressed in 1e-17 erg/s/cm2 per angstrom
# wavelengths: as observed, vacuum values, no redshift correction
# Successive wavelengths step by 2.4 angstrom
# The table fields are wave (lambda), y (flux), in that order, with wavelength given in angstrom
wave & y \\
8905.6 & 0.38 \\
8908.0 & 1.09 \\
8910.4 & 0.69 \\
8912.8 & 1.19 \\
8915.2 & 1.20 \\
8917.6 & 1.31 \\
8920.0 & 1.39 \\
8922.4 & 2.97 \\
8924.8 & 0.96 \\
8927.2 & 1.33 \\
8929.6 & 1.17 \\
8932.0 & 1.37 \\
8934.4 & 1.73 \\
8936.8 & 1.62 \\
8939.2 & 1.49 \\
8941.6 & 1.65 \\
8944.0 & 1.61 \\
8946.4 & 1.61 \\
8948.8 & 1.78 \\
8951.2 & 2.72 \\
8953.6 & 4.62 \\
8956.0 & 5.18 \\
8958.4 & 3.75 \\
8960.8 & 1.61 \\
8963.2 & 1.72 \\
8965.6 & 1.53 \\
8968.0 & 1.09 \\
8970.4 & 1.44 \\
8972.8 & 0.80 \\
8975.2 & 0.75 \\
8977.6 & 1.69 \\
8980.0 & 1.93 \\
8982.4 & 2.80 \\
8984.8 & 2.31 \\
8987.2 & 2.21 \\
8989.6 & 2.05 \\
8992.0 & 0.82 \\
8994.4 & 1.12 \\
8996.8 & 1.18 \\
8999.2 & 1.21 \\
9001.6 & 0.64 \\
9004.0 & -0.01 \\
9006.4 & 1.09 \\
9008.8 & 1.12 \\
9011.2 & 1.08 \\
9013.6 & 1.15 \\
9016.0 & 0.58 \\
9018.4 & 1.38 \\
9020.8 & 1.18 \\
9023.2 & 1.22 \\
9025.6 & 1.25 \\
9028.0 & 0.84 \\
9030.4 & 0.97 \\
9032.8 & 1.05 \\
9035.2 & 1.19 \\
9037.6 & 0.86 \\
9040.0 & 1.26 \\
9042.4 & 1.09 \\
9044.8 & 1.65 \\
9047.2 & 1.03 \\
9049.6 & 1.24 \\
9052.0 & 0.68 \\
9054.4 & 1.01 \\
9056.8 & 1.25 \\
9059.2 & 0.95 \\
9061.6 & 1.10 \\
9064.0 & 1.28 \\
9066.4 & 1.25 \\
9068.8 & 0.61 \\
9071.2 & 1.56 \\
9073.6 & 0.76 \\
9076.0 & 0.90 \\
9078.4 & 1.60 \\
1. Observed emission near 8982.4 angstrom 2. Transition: [N II]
